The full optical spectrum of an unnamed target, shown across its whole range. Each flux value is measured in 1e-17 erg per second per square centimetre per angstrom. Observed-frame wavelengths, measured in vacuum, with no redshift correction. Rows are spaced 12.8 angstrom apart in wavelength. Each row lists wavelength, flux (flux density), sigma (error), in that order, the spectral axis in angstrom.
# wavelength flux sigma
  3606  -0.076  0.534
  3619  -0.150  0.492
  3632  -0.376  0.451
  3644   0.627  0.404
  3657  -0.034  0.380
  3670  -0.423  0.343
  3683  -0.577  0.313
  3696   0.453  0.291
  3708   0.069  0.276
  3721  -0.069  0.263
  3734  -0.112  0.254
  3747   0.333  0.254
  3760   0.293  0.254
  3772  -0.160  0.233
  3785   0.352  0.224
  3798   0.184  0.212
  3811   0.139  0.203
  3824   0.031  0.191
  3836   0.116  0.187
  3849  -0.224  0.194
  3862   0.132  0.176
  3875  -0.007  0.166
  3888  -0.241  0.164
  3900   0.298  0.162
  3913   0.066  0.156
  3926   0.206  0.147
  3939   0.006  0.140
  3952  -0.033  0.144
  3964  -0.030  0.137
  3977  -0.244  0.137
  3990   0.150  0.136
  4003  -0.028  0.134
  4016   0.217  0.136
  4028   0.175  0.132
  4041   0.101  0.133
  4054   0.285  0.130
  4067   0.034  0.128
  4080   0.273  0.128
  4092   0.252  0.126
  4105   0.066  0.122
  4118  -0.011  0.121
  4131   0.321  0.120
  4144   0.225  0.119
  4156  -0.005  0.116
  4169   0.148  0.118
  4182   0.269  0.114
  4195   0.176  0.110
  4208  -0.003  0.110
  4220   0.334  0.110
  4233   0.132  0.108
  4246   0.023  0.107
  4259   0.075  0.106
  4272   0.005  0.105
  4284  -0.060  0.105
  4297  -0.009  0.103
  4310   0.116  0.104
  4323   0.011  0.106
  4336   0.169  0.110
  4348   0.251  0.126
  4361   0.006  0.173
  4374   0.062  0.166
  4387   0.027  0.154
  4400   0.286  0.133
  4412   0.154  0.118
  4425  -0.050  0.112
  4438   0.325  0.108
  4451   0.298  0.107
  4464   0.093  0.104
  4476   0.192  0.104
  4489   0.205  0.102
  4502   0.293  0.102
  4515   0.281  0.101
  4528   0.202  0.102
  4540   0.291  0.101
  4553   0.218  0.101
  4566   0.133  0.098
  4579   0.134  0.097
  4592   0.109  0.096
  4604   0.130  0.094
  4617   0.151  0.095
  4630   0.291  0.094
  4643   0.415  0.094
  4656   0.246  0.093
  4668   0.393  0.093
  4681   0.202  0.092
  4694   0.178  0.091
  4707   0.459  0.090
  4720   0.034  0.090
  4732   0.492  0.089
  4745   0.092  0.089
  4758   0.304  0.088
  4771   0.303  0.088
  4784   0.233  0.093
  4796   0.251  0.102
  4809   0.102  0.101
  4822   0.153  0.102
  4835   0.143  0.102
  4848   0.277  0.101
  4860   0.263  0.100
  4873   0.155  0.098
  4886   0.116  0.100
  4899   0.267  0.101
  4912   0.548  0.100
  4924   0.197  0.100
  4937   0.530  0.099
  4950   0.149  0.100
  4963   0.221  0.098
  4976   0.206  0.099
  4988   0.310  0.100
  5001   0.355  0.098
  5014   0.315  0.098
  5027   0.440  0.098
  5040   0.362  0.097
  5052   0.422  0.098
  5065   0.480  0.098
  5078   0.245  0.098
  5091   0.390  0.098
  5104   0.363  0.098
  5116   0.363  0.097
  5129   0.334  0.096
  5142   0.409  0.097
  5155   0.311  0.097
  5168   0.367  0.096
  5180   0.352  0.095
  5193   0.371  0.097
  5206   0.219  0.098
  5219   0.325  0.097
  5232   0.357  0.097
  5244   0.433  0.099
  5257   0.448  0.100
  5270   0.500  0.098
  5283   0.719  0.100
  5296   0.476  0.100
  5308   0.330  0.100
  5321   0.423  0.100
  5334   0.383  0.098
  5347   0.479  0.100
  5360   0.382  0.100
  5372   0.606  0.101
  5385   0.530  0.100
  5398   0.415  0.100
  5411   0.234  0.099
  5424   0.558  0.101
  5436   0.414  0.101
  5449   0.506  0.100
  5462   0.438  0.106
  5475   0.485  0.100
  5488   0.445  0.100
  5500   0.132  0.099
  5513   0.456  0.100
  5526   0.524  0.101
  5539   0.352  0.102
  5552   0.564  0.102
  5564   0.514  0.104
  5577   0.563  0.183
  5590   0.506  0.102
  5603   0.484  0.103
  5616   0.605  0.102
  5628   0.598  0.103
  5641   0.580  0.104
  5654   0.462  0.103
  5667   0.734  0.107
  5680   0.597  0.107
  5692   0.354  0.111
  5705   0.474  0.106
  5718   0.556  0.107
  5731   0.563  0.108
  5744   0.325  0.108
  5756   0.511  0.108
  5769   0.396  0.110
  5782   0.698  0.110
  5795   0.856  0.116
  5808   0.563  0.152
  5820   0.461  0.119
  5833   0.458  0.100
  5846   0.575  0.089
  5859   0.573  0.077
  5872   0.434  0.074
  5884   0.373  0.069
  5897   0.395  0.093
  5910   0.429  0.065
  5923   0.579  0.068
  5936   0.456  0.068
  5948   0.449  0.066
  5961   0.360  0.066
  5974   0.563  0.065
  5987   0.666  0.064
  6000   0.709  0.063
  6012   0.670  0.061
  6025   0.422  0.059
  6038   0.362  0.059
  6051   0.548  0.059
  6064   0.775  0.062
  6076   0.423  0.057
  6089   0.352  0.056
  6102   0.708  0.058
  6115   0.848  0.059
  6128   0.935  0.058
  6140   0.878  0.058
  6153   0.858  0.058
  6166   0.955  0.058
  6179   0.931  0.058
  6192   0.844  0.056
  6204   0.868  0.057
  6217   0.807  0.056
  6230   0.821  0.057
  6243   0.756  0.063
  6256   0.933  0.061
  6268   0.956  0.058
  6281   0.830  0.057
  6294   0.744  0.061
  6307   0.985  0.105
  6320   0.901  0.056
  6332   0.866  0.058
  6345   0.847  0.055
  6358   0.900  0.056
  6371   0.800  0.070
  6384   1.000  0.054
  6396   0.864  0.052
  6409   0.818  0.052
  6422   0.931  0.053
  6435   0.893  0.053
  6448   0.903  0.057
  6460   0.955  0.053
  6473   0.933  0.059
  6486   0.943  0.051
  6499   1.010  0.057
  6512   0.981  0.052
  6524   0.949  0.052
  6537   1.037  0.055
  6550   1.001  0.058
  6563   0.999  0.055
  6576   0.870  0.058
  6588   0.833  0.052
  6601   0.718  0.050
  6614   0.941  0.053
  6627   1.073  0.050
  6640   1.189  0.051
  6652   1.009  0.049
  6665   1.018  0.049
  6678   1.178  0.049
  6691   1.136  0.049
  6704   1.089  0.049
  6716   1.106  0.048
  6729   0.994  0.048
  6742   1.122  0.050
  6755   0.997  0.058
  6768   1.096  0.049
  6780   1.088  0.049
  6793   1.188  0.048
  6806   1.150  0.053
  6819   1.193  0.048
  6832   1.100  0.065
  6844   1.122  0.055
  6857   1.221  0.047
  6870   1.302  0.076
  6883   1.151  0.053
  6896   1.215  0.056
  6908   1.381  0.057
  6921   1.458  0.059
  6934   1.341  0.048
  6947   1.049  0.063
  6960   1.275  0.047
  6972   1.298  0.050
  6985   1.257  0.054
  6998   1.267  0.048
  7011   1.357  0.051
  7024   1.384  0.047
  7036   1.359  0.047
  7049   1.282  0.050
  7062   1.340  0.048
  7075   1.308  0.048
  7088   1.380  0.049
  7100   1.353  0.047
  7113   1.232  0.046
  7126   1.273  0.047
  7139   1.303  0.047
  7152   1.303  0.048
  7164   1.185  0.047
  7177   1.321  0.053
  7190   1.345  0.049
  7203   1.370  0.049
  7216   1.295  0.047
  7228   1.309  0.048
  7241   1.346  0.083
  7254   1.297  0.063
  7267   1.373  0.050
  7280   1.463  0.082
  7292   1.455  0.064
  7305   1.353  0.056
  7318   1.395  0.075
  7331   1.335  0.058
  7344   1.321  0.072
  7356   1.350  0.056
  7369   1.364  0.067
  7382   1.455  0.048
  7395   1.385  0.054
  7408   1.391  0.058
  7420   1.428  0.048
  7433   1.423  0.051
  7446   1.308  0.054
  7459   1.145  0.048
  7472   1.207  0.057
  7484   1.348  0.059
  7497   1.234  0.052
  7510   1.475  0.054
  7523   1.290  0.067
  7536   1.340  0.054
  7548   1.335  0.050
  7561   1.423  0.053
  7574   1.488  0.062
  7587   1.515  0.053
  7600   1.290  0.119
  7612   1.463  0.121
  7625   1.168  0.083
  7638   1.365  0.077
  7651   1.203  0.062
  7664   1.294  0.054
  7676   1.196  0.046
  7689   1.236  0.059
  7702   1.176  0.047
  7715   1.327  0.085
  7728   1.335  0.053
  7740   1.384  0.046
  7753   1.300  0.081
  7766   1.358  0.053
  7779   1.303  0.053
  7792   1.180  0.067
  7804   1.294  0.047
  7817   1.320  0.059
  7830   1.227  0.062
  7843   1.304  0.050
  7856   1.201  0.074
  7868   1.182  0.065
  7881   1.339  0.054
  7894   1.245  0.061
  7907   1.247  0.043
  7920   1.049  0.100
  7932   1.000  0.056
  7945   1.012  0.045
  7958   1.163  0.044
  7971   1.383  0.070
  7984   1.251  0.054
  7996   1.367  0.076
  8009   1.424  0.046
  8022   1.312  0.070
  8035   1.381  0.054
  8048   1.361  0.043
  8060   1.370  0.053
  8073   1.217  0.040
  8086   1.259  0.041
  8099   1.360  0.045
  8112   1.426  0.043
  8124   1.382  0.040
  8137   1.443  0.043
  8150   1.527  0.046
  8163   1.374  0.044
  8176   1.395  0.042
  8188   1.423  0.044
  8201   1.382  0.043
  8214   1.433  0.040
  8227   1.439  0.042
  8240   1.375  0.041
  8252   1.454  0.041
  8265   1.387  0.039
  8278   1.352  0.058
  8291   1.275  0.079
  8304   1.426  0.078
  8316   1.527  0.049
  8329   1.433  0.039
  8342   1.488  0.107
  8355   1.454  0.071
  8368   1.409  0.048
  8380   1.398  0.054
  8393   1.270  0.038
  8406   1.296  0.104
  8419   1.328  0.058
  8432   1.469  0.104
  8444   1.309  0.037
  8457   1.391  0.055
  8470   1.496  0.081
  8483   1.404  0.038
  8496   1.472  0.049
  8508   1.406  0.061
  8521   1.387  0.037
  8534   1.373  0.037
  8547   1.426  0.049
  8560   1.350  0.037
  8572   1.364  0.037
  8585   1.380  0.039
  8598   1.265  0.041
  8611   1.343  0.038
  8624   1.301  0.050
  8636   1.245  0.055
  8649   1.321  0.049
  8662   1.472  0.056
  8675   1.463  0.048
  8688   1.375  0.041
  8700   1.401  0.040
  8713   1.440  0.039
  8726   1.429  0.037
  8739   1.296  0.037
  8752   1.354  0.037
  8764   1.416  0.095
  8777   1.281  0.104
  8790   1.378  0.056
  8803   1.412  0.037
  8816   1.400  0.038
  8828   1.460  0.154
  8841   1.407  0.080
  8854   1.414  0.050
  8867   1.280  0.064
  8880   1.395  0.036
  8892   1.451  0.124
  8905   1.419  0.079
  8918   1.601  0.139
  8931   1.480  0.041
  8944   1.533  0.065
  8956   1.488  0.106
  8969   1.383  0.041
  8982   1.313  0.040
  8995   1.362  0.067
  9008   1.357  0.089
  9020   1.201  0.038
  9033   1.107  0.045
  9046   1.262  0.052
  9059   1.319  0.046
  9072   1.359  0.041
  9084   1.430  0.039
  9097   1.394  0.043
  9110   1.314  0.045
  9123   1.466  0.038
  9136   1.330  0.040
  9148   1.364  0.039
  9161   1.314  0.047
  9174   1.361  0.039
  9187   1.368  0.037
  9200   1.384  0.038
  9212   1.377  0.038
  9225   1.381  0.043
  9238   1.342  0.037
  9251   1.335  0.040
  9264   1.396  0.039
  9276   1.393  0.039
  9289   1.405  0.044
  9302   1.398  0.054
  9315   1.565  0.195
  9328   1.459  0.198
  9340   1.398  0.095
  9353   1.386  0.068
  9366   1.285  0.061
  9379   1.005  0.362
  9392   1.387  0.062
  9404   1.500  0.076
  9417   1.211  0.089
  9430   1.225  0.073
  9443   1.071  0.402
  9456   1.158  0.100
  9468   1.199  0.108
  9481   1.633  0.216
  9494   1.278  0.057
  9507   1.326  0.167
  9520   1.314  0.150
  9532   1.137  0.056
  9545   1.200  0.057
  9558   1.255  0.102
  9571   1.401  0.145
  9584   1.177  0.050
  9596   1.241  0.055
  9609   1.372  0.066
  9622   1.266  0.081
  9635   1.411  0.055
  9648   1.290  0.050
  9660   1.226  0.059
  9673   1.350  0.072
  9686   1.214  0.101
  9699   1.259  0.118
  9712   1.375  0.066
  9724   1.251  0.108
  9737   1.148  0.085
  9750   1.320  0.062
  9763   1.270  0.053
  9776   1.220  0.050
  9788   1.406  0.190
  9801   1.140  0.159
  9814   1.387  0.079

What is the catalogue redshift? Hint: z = 0.533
